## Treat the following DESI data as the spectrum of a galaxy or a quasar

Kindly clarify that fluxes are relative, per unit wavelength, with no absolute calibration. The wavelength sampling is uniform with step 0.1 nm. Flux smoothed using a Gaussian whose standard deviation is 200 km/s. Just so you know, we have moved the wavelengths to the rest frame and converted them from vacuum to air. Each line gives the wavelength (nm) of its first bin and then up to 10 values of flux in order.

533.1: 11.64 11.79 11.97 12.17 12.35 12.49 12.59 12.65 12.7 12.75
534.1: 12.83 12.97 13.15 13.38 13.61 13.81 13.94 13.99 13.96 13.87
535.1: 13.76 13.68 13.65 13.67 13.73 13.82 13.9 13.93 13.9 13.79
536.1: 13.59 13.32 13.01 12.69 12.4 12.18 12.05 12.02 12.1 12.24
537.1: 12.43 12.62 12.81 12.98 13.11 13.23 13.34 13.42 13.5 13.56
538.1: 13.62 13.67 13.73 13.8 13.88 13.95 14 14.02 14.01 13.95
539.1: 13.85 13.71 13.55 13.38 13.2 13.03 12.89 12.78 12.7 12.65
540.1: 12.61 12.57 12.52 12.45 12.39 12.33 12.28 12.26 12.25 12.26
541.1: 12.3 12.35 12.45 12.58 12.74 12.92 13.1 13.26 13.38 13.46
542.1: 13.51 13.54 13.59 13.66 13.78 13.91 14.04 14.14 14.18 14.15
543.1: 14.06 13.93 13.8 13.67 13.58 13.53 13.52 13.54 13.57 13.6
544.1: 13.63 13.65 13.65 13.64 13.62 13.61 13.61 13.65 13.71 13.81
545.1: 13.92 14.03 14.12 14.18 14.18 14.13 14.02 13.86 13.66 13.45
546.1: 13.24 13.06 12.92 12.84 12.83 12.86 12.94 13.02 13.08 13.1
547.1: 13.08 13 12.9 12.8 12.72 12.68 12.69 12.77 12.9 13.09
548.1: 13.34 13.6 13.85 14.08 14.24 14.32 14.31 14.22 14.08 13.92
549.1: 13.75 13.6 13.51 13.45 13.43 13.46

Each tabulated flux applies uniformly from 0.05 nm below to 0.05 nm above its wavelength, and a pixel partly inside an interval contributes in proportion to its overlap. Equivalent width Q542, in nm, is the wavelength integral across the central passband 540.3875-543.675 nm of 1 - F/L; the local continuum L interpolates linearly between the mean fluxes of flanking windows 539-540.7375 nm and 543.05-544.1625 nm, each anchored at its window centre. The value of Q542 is 0.035 nm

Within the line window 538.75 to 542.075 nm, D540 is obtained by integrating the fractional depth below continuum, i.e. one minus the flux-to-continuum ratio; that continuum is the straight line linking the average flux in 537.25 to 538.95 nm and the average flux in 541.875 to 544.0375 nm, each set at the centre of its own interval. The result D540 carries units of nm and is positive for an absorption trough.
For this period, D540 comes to 0.18 nm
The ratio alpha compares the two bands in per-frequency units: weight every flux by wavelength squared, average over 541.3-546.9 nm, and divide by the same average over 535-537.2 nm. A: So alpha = 1.06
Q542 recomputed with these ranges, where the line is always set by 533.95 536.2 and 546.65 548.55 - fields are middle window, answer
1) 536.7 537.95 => 0.07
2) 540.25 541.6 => 0.10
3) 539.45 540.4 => 0.05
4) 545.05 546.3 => -0.05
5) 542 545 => -0.09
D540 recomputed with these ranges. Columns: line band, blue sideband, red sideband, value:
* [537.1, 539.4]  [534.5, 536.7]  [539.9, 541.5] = -0.10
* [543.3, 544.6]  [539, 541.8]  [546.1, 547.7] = -0.08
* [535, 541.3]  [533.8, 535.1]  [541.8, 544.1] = 0.19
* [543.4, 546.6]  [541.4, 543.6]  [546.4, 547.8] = -0.10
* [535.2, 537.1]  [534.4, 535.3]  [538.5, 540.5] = 0.07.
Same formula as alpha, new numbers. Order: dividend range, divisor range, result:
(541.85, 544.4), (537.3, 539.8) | 1.03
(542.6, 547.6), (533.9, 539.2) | 1.05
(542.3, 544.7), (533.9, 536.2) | 1.04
